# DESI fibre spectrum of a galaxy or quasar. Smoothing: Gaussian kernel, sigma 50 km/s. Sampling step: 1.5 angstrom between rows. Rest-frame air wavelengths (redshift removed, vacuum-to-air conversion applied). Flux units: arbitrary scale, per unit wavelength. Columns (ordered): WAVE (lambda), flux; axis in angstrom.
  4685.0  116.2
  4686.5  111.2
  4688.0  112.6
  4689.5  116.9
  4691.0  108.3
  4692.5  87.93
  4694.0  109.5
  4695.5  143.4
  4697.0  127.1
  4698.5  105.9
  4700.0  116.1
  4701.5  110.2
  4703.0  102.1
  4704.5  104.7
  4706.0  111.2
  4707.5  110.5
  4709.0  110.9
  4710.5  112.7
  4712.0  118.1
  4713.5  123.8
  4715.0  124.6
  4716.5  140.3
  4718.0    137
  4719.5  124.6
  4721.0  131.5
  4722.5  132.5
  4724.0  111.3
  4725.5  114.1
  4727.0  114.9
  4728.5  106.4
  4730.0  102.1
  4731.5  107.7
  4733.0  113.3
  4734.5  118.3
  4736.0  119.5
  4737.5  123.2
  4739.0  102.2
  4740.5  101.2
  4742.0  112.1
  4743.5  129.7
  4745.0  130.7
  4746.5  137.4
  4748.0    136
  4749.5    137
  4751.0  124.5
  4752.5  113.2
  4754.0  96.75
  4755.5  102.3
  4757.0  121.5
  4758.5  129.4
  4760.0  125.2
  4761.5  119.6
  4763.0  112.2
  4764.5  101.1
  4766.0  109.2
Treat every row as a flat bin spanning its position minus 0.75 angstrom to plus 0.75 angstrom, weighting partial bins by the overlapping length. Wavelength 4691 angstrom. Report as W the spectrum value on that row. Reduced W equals 108.3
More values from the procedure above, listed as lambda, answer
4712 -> 118.1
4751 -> 124.5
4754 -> 96.75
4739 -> 102.2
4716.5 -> 140.3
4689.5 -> 116.9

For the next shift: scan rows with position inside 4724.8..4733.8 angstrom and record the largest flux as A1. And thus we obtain 114.9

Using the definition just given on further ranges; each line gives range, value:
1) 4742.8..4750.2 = 137.4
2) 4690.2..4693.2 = 108.3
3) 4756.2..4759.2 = 129.4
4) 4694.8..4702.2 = 143.4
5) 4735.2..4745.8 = 130.7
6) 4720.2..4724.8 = 132.5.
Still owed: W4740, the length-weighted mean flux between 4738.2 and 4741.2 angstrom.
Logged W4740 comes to 102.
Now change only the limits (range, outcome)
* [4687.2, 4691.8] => 112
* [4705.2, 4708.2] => 111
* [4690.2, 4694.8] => 103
